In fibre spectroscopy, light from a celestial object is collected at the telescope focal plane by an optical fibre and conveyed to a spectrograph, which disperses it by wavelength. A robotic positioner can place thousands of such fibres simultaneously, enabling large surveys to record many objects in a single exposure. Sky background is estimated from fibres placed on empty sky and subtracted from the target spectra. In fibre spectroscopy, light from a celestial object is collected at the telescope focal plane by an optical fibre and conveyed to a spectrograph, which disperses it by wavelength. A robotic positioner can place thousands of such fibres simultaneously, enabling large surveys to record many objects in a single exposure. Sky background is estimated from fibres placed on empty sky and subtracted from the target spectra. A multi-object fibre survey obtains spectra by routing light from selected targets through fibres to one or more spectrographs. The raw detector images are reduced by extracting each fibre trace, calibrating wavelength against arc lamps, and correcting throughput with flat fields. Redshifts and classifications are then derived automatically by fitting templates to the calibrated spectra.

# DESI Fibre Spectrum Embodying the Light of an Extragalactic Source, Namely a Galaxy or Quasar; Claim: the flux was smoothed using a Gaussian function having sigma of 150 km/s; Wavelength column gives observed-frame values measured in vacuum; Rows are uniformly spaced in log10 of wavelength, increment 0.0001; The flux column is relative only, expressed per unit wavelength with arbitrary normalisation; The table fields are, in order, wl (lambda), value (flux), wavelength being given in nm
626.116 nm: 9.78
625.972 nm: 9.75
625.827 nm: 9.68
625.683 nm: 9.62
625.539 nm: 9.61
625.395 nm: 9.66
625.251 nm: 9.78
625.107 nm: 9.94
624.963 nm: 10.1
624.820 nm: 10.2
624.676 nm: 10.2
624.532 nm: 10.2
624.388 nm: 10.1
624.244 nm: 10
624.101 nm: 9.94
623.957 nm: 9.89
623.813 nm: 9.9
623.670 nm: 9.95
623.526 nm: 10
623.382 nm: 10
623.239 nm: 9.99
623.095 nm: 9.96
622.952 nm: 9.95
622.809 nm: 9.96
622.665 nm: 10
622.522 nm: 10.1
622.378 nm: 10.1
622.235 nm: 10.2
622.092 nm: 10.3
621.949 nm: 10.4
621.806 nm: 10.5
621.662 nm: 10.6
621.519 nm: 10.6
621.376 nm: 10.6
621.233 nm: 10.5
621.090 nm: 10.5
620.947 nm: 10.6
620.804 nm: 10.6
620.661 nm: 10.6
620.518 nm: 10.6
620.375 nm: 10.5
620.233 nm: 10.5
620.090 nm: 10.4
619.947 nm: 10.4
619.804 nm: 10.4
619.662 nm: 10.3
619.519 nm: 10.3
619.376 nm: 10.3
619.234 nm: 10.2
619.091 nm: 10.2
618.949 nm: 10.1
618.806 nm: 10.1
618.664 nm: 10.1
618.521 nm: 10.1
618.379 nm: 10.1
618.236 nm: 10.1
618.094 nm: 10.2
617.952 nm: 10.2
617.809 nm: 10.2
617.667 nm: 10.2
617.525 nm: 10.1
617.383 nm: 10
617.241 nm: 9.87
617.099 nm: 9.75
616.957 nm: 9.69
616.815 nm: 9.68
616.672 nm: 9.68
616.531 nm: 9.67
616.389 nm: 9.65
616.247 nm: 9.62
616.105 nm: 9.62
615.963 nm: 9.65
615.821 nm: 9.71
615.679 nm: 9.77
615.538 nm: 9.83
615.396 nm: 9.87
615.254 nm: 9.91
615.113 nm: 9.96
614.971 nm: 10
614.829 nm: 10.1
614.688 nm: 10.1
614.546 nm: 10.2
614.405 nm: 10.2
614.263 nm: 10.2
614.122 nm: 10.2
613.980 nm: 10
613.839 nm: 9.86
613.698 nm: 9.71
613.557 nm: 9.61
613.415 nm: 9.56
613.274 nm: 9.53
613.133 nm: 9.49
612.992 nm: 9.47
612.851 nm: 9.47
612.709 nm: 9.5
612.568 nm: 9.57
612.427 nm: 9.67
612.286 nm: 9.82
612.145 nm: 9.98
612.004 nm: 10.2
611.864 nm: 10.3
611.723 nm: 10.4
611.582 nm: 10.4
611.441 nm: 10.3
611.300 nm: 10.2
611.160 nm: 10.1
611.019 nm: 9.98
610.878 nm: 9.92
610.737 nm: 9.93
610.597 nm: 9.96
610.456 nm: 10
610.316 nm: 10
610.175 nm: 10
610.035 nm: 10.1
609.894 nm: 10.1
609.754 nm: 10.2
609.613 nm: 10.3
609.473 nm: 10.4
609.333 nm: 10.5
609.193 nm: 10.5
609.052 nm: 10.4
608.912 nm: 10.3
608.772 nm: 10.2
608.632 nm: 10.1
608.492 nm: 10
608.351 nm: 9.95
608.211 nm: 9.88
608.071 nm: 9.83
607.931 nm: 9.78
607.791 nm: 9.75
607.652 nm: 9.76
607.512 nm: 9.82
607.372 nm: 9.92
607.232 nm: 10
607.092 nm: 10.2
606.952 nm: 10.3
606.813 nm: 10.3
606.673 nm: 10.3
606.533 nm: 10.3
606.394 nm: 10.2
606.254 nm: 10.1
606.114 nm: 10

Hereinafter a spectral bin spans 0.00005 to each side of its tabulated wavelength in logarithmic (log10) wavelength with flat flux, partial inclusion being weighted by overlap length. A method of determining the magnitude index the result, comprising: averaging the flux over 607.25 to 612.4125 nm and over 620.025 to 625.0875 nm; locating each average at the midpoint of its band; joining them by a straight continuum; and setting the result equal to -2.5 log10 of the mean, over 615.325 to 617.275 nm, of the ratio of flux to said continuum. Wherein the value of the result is 0.05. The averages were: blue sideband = 10.1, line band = 9.71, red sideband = 10.2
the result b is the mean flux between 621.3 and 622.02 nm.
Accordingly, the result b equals 10.5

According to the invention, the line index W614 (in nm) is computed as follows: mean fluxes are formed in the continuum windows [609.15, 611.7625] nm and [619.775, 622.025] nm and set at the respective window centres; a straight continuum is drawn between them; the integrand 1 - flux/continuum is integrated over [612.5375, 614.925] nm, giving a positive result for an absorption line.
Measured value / 0.11 nm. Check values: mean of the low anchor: 10.2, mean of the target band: 9.81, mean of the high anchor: 10.5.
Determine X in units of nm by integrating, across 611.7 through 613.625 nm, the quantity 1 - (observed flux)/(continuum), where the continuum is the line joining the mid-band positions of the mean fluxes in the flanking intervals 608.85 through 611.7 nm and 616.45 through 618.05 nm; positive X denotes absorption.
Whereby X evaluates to 0.067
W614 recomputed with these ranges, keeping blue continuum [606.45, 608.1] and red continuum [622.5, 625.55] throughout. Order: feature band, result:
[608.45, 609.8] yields -0.04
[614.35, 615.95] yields 0.01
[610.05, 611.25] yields 0.00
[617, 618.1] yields -0.01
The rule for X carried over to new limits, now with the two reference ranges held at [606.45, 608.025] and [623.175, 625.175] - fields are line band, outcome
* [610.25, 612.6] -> 0.00 nm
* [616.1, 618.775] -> 0.03 nm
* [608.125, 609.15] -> -0.01 nm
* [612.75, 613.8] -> 0.05 nm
